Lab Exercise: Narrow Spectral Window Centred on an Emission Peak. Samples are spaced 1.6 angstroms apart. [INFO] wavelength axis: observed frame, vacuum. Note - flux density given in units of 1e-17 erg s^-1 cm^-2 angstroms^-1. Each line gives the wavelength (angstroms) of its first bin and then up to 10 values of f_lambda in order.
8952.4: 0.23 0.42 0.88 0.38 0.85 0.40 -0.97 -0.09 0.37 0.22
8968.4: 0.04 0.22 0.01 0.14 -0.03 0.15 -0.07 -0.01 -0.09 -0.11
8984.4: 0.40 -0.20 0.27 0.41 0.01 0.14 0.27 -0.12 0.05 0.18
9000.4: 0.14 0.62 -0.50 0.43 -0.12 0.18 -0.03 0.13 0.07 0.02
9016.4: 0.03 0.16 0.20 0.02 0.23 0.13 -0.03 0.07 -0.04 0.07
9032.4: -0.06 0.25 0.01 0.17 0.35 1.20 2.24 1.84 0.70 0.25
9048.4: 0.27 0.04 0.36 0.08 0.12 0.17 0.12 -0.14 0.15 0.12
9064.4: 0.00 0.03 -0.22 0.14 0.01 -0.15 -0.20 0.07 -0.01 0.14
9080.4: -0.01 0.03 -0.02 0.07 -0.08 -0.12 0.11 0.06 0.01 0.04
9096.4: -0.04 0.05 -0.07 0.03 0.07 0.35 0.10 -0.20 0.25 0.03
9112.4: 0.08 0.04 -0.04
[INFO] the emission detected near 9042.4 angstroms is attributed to [O III]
